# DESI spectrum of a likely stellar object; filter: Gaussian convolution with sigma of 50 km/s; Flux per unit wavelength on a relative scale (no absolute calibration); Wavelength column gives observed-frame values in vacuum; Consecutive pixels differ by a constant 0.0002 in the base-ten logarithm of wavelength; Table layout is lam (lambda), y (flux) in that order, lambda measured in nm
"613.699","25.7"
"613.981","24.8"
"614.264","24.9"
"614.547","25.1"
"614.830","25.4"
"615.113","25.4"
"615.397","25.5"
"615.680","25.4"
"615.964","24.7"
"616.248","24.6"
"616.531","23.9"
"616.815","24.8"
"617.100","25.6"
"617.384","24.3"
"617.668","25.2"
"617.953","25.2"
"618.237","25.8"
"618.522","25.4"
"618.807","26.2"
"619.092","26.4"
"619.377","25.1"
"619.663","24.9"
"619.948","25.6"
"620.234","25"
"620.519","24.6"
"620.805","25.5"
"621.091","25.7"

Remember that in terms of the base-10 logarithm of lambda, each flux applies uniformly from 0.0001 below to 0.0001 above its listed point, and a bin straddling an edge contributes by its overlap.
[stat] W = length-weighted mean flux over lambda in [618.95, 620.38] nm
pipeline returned 25.4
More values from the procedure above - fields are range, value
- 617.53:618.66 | 25.4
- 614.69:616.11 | 25.3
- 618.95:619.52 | 25.7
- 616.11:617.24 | 24.7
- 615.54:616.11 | 25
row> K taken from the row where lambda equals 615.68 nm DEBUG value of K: 25.4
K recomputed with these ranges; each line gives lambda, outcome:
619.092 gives 26.4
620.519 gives 24.6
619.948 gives 25.6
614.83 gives 25.4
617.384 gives 24.3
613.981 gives 24.8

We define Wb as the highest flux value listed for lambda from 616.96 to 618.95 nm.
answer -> 26.2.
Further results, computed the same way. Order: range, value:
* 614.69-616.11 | 25.5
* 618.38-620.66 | 26.4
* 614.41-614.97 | 25.4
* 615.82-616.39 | 24.7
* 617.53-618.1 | 25.2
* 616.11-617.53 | 25.6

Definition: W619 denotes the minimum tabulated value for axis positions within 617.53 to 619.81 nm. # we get 24.9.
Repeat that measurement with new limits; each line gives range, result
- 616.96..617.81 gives 24.3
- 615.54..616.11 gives 24.7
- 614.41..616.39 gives 24.6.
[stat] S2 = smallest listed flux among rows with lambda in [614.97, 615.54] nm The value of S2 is 25.4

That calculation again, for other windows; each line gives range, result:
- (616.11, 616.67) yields 23.9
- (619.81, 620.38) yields 25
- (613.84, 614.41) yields 24.8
